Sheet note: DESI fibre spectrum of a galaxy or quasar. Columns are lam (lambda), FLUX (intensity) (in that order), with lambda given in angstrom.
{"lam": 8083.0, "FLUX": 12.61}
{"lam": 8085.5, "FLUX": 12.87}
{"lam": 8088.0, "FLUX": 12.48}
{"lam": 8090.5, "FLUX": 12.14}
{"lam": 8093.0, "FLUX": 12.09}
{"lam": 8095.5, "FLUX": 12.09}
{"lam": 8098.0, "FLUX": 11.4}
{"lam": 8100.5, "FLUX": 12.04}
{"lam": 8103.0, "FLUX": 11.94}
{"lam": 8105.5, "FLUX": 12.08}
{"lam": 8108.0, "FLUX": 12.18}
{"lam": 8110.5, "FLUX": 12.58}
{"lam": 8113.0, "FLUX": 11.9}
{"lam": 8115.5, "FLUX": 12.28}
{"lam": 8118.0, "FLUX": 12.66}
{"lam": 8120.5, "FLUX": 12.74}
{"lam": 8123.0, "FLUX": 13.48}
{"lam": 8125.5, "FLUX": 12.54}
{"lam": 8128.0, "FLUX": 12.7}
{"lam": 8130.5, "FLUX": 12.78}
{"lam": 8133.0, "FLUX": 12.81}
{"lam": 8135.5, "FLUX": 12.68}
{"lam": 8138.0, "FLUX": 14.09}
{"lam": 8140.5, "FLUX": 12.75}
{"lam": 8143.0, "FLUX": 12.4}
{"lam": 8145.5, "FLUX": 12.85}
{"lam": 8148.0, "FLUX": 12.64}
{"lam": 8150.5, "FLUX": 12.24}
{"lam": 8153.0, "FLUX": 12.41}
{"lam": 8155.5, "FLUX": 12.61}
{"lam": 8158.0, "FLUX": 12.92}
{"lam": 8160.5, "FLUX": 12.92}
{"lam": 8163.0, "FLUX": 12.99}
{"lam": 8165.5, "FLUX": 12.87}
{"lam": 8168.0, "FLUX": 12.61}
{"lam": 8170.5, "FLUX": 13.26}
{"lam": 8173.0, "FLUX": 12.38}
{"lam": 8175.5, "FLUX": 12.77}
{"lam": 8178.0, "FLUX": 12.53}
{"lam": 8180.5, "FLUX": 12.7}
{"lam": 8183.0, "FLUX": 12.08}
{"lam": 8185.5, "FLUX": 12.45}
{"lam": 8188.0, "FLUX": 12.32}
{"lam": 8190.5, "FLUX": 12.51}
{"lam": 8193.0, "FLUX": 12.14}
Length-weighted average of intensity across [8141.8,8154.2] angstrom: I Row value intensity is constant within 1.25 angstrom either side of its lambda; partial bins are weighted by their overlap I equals 12.5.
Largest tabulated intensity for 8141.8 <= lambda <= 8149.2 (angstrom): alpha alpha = 12.85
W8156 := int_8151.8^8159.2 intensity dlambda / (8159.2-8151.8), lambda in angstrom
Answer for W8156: 12.6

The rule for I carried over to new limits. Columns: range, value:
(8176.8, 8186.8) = 12.4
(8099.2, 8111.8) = 12.2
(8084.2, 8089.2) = 12.7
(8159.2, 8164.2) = 13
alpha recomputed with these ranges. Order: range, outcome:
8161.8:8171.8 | 13.26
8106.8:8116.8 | 12.58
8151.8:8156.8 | 12.61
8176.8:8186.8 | 12.7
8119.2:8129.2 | 13.48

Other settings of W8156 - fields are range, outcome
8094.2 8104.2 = 11.9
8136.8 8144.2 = 13.1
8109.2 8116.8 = 12.3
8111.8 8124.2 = 12.6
